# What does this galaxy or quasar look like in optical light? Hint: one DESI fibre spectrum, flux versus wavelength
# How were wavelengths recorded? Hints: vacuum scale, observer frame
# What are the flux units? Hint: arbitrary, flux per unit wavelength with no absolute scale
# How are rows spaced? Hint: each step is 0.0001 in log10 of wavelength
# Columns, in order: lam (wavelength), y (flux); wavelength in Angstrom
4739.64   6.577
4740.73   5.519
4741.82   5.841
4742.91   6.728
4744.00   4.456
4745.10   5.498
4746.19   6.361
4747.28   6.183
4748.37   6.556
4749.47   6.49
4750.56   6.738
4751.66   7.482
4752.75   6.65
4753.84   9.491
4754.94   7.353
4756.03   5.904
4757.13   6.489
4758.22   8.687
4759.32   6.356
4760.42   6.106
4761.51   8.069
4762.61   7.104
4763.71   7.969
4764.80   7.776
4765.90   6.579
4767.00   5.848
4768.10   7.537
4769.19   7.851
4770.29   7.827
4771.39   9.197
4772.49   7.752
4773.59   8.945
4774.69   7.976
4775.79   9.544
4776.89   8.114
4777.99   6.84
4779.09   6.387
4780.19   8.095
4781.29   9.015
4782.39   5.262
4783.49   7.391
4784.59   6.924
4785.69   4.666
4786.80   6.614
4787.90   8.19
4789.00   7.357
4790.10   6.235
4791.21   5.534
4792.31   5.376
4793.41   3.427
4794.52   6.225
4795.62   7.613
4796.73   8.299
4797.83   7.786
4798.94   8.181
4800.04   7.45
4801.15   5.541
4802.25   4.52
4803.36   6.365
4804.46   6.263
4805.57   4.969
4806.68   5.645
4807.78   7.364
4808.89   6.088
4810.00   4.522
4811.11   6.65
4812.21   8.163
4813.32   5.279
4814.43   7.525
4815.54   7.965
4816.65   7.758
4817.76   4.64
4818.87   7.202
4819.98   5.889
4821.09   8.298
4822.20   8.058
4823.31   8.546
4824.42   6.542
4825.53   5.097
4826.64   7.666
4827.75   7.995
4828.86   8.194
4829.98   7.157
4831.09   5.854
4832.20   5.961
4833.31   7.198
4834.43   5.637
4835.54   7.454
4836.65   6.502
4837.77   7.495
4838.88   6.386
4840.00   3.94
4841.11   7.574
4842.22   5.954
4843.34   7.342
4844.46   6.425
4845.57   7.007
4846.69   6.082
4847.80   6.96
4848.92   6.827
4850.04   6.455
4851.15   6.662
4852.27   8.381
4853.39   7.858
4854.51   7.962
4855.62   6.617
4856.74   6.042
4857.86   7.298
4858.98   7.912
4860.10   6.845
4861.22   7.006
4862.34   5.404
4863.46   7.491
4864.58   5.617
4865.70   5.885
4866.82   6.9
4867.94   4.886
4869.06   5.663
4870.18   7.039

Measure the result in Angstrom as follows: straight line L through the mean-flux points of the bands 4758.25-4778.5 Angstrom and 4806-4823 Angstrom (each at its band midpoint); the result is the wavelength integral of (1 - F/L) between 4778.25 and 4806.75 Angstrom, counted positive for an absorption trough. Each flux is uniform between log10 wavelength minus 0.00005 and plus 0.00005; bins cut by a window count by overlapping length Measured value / 2.6 Angstrom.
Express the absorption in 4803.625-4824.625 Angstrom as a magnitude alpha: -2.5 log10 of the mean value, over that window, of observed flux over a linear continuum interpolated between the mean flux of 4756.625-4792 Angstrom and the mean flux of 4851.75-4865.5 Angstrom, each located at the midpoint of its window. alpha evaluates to 0.07 mag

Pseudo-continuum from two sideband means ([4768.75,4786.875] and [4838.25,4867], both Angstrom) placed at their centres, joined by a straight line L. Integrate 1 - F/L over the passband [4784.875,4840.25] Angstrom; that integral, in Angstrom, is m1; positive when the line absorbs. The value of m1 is 4.4 Angstrom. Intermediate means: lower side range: 7.57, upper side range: 6.72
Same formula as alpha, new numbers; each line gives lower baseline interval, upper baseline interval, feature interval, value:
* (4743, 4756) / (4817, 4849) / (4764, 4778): -0.18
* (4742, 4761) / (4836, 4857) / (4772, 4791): -0.10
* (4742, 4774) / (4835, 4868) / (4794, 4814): 0.07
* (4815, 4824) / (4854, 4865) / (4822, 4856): 0.03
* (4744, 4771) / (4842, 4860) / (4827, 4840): 0.04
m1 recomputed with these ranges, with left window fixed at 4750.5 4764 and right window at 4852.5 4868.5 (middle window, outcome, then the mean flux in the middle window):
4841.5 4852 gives 0.2 Angstrom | 6.7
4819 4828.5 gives -0.5 Angstrom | 7.28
